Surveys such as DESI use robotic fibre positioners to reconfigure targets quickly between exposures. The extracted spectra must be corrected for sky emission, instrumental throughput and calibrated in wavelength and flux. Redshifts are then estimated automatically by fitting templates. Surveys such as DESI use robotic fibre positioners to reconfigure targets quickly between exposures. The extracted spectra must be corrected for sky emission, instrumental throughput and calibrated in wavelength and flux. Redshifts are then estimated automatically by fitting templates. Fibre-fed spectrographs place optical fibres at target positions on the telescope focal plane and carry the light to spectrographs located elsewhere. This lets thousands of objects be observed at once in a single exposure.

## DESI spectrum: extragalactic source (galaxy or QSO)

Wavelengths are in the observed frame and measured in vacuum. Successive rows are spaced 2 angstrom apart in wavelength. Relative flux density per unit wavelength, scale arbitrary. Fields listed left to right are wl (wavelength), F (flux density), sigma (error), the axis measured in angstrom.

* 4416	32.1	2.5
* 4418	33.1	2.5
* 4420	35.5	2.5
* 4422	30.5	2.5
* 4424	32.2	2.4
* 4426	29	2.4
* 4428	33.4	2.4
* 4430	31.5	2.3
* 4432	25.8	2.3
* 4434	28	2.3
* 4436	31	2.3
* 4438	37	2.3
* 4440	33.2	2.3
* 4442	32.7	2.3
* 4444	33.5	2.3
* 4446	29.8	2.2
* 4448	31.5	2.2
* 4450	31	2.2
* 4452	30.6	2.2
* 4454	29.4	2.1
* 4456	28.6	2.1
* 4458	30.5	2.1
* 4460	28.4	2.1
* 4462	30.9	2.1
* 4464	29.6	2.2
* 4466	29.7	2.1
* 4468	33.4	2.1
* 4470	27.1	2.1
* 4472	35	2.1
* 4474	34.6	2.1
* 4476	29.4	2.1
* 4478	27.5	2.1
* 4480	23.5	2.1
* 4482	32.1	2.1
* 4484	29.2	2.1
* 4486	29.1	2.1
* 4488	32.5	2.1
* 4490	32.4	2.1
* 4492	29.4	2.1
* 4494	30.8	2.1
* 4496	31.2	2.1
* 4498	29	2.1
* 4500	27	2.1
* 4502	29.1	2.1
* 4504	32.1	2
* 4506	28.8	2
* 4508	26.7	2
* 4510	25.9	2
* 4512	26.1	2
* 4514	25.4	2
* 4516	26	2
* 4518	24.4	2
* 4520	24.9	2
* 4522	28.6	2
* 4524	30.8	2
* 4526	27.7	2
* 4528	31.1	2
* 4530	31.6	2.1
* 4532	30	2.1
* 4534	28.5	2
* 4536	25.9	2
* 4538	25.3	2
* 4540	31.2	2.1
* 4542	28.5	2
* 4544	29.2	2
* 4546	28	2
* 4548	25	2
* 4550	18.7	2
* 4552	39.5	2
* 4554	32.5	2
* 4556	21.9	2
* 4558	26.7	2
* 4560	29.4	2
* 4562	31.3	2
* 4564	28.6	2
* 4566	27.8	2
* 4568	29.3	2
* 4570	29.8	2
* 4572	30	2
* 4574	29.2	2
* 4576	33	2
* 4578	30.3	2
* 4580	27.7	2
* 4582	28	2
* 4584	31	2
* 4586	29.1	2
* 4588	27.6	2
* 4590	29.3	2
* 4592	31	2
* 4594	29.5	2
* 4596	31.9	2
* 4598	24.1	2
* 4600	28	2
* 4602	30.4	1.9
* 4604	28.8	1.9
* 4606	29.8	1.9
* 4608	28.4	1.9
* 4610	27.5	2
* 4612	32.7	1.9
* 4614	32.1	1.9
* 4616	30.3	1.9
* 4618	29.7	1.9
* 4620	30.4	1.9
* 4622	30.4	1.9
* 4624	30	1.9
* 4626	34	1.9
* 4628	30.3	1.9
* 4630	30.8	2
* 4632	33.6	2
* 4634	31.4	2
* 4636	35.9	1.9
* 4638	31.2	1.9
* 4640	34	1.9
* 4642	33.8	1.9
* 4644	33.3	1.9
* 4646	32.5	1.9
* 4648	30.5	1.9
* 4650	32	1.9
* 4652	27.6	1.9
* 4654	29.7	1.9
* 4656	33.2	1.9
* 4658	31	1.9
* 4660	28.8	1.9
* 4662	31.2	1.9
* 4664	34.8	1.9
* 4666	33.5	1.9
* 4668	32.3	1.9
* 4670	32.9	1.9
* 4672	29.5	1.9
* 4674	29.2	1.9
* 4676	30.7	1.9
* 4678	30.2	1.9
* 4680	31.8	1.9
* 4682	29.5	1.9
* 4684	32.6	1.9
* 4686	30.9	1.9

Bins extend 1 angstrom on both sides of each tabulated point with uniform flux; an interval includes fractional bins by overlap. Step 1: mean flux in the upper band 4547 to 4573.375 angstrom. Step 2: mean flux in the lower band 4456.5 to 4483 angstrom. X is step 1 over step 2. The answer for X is 0.9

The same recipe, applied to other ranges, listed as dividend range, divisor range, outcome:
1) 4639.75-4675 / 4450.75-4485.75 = 1.05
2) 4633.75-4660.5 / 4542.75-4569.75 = 1.12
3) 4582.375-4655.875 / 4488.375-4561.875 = 1.08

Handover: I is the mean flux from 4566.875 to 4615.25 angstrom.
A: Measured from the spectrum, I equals 29.5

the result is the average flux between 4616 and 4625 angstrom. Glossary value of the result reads 30.1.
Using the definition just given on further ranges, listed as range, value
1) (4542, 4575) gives 28.6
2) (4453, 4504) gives 30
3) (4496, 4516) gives 27.9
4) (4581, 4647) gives 30.6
